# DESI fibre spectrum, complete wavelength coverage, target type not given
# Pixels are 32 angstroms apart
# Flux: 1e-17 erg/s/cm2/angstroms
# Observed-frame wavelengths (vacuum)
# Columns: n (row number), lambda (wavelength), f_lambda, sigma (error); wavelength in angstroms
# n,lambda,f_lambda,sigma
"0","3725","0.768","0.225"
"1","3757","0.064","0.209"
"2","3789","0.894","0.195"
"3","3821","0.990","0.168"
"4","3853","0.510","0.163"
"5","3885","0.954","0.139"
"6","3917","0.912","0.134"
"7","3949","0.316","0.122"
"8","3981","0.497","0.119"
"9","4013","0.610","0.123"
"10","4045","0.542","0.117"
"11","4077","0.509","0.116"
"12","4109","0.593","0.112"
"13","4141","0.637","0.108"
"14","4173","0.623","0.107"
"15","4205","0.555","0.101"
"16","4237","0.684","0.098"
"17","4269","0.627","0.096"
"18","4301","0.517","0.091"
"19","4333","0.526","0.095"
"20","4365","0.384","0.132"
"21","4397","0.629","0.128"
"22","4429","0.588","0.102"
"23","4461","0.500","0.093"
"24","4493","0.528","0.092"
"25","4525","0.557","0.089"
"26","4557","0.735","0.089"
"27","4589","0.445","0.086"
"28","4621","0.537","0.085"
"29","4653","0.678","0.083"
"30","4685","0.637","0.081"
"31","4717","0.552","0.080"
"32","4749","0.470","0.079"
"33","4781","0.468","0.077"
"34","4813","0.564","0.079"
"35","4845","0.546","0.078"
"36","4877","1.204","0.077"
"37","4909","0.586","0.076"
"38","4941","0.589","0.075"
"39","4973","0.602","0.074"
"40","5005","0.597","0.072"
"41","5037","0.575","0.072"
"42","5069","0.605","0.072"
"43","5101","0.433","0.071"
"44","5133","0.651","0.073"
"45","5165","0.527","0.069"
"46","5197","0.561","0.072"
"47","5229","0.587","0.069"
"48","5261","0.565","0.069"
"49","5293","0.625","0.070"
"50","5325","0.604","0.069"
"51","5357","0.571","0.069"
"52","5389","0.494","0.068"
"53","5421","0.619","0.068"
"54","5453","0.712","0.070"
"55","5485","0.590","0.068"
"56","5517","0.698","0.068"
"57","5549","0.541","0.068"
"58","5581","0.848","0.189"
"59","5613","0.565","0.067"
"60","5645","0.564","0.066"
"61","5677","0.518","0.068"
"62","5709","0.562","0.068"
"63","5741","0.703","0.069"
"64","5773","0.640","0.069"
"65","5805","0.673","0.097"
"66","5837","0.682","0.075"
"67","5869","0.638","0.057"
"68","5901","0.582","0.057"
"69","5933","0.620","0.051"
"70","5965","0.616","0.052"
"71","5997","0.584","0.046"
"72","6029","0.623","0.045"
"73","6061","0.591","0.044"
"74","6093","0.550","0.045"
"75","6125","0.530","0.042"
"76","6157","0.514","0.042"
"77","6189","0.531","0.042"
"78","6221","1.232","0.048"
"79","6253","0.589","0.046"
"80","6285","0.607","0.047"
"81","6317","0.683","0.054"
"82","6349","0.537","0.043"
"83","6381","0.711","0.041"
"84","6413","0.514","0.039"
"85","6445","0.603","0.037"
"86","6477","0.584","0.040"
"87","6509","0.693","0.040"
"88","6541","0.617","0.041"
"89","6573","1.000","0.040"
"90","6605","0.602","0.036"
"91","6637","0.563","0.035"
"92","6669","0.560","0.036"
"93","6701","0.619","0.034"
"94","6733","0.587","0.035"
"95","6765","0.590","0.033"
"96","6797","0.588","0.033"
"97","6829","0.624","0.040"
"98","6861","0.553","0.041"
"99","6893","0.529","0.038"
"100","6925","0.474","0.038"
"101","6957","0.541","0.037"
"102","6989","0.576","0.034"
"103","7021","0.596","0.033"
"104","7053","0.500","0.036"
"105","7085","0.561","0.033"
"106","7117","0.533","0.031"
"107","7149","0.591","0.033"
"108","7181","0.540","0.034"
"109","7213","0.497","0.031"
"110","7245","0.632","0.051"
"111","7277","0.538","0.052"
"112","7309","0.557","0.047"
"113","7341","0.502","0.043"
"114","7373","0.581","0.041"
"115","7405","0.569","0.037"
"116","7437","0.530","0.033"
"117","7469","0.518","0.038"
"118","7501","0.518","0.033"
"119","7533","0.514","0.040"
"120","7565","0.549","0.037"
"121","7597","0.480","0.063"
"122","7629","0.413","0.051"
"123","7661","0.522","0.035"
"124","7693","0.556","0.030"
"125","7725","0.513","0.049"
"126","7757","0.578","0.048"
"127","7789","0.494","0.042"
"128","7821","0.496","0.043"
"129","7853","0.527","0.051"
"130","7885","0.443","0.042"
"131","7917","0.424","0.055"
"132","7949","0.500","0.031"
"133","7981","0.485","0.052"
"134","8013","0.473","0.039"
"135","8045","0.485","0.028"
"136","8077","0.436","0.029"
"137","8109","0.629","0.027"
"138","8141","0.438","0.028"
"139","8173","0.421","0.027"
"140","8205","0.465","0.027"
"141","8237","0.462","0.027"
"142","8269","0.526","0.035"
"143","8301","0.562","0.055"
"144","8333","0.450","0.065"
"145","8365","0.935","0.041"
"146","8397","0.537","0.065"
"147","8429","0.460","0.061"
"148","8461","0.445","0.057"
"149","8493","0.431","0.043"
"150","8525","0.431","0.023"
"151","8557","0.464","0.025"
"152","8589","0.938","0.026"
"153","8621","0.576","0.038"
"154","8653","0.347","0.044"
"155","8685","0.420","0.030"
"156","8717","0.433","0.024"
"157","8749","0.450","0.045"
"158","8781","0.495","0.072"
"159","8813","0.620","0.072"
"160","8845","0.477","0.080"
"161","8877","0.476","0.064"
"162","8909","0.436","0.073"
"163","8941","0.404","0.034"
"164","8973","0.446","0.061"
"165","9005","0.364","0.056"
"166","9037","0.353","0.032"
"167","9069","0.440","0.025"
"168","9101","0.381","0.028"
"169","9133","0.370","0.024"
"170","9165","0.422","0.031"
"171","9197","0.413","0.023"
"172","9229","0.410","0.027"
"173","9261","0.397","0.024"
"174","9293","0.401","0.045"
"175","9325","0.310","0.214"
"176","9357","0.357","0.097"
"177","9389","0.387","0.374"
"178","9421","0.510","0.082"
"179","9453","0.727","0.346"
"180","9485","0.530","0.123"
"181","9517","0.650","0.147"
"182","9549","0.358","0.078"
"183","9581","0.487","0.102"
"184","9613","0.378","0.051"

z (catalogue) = 0.311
